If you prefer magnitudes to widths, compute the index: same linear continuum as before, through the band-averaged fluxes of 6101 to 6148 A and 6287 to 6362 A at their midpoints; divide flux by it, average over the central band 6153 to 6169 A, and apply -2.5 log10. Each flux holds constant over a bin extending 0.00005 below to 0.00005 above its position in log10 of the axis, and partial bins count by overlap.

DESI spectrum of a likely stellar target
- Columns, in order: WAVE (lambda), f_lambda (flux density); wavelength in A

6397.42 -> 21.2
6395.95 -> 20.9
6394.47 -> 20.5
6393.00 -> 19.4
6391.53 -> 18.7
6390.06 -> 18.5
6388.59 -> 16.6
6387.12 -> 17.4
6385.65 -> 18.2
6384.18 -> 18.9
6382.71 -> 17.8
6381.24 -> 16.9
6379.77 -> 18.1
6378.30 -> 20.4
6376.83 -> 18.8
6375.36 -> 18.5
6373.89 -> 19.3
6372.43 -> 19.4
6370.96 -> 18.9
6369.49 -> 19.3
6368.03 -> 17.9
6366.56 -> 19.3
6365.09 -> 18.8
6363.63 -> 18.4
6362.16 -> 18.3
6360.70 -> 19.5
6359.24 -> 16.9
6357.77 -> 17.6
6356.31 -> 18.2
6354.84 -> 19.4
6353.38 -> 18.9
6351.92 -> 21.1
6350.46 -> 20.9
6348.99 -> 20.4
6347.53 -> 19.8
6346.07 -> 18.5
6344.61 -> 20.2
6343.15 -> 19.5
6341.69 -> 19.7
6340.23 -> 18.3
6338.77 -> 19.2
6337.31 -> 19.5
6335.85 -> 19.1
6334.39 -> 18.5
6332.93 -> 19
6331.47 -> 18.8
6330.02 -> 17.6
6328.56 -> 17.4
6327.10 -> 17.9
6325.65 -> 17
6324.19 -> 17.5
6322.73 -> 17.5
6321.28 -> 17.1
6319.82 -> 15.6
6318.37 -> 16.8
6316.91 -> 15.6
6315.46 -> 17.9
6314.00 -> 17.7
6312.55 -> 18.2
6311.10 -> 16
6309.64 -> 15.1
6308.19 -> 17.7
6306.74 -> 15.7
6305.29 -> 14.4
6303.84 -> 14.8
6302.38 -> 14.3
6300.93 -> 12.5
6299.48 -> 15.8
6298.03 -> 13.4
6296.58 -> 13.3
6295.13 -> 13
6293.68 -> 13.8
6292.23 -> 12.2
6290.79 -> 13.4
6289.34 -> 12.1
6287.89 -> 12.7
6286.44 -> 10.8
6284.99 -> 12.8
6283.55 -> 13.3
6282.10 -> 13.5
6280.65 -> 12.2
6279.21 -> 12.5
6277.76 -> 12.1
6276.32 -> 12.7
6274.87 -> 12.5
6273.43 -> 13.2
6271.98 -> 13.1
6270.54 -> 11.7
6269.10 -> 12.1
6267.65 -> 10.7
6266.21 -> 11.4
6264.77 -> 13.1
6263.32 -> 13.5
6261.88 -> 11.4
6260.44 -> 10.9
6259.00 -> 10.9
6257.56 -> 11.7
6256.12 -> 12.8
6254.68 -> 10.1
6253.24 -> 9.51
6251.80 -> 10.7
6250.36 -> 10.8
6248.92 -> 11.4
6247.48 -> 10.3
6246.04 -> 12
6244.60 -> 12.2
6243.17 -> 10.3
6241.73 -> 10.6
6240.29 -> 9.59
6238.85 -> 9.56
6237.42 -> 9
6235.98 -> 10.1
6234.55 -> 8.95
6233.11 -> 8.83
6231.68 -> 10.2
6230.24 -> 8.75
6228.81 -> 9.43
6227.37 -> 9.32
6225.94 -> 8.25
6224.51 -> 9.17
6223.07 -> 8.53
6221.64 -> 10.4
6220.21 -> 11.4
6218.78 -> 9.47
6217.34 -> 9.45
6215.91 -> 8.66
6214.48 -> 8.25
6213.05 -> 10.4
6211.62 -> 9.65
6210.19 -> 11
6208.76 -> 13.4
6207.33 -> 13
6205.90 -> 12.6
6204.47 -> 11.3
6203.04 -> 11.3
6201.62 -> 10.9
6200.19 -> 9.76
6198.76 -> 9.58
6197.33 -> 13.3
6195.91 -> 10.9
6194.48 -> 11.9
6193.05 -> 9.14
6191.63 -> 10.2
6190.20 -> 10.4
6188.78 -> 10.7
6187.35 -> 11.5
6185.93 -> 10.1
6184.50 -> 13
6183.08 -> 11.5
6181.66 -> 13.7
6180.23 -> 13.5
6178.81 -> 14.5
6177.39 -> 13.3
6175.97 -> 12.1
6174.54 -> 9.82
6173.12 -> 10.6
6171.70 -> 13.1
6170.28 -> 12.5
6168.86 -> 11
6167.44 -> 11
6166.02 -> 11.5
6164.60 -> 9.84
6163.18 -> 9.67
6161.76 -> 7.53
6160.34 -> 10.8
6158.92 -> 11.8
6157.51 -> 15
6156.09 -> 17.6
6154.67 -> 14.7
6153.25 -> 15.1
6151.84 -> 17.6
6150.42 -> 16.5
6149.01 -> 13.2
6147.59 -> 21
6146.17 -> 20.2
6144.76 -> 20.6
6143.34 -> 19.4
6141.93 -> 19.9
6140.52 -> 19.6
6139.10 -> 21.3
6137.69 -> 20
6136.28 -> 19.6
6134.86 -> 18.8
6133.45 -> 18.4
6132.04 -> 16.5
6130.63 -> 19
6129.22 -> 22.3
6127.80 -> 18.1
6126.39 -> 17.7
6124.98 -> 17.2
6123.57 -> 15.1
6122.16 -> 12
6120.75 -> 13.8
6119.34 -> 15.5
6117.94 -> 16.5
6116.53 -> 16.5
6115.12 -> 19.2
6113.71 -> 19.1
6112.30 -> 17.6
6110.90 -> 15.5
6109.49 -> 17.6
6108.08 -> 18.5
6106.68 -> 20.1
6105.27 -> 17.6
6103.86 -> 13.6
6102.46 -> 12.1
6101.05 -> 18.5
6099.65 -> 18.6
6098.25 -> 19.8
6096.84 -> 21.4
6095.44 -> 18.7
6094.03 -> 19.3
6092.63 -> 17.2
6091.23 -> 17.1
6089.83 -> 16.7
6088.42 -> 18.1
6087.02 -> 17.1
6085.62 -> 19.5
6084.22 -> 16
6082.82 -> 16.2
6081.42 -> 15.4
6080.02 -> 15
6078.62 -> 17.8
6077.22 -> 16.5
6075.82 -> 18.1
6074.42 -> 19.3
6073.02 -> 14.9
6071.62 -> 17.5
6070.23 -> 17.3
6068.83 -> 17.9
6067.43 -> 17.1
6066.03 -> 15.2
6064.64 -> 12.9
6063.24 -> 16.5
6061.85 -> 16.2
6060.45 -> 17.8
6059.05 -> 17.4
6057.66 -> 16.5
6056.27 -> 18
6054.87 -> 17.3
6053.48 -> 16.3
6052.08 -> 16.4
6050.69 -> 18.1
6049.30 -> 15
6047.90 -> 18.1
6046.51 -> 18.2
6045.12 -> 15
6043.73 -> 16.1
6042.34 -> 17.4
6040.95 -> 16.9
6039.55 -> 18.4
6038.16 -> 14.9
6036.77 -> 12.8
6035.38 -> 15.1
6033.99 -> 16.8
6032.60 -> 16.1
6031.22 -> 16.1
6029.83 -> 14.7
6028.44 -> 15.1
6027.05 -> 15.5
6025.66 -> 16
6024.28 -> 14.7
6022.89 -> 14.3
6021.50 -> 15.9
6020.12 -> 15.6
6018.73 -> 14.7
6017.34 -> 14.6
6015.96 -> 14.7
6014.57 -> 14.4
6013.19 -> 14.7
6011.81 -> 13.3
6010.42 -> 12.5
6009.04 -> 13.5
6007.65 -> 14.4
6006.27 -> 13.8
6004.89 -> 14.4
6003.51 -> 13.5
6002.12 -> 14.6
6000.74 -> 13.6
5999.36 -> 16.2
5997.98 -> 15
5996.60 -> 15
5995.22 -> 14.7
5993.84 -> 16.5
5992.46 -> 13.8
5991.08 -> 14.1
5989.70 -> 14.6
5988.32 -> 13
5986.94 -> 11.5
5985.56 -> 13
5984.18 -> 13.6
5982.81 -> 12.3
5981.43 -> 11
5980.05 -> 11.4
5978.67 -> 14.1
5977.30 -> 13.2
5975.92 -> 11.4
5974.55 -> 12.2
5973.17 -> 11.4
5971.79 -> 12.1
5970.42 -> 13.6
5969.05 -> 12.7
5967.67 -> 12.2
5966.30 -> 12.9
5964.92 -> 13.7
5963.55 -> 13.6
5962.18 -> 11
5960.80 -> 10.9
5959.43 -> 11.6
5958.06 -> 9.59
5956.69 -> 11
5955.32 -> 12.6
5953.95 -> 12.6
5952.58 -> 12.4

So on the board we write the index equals 0.42 mag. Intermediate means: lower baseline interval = 17.9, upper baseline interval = 17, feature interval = 12.1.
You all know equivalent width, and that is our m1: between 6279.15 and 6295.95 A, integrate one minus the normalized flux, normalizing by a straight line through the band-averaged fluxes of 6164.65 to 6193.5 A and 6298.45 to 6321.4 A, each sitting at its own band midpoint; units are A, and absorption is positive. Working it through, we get 2.72 A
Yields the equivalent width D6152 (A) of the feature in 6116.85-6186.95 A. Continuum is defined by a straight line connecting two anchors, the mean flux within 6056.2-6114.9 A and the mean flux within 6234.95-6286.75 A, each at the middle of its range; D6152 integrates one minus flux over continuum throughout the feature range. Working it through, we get -0.02 A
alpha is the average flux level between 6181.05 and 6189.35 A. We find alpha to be 11.7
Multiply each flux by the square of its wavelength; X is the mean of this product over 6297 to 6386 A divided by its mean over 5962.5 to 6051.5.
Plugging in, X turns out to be 1.4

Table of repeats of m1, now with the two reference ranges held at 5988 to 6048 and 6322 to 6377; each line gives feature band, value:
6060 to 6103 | -3.8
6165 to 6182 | 4.7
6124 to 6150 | -4.1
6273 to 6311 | 9.8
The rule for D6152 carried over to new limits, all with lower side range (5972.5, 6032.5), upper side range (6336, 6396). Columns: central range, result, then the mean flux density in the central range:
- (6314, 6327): 1.0 A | 17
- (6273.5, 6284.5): 3.1 A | 12.7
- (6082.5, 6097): -2.5 A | 17.9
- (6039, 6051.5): -2.0 A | 17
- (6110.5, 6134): -2.1 A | 17.1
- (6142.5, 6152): -1.5 A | 18.4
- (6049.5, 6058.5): -1.4 A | 17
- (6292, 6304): 2.9 A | 13.7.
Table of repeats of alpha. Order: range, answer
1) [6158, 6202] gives 11.3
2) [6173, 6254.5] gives 10.7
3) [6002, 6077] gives 15.8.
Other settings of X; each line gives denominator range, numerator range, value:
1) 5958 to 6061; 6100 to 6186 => 1.12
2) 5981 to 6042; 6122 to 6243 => 0.93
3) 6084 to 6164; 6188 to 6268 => 0.64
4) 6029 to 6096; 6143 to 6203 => 0.79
